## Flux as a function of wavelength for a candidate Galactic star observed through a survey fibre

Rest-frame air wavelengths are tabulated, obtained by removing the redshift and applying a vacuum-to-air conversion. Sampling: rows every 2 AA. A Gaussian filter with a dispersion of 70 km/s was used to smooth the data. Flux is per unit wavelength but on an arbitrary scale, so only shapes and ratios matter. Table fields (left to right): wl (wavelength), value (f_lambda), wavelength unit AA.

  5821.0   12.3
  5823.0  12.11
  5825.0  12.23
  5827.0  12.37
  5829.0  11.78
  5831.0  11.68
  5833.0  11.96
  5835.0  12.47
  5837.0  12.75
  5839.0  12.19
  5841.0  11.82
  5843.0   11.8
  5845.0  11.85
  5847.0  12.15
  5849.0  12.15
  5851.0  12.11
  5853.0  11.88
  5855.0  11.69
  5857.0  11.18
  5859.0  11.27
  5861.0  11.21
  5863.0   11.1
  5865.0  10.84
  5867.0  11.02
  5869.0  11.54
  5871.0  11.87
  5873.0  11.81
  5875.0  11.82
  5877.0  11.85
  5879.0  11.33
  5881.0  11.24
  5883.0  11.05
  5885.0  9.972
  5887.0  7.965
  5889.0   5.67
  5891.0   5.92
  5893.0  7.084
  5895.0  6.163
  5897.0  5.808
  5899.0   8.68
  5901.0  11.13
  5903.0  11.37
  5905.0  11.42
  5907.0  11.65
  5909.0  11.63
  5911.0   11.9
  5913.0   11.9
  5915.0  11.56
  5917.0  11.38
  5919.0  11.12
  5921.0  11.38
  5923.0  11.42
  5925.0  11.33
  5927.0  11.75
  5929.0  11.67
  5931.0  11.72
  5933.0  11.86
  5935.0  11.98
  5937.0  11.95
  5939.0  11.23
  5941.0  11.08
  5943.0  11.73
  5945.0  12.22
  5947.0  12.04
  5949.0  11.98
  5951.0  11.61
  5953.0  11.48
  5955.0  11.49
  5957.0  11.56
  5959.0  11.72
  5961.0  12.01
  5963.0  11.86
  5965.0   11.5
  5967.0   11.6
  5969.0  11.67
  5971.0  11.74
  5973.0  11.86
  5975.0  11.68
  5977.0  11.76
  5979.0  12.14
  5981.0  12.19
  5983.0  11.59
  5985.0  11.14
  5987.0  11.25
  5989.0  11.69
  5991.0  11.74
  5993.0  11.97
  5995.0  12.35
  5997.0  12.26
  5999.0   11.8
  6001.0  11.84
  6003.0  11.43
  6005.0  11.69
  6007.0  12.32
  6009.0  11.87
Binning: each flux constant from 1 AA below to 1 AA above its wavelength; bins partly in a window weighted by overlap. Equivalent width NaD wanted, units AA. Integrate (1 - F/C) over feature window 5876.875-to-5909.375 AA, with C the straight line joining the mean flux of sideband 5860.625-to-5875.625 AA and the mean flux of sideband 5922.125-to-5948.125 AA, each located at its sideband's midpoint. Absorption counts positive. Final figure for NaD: 6.2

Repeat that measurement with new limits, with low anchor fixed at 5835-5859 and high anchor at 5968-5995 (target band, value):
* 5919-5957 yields 0.54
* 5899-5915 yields 0.64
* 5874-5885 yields 0.54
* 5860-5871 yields 0.66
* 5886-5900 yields 6.04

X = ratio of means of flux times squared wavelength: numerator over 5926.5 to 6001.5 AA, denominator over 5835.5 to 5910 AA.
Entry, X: 1.1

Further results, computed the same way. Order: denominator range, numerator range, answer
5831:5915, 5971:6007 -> 1.14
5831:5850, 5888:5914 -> 0.78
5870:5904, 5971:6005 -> 1.29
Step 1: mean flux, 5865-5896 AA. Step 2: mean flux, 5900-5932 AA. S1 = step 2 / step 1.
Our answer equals 1.18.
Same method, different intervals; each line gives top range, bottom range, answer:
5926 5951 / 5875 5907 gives 1.27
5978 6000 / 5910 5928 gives 1.03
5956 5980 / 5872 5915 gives 1.19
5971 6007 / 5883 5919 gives 1.23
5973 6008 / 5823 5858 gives 0.98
